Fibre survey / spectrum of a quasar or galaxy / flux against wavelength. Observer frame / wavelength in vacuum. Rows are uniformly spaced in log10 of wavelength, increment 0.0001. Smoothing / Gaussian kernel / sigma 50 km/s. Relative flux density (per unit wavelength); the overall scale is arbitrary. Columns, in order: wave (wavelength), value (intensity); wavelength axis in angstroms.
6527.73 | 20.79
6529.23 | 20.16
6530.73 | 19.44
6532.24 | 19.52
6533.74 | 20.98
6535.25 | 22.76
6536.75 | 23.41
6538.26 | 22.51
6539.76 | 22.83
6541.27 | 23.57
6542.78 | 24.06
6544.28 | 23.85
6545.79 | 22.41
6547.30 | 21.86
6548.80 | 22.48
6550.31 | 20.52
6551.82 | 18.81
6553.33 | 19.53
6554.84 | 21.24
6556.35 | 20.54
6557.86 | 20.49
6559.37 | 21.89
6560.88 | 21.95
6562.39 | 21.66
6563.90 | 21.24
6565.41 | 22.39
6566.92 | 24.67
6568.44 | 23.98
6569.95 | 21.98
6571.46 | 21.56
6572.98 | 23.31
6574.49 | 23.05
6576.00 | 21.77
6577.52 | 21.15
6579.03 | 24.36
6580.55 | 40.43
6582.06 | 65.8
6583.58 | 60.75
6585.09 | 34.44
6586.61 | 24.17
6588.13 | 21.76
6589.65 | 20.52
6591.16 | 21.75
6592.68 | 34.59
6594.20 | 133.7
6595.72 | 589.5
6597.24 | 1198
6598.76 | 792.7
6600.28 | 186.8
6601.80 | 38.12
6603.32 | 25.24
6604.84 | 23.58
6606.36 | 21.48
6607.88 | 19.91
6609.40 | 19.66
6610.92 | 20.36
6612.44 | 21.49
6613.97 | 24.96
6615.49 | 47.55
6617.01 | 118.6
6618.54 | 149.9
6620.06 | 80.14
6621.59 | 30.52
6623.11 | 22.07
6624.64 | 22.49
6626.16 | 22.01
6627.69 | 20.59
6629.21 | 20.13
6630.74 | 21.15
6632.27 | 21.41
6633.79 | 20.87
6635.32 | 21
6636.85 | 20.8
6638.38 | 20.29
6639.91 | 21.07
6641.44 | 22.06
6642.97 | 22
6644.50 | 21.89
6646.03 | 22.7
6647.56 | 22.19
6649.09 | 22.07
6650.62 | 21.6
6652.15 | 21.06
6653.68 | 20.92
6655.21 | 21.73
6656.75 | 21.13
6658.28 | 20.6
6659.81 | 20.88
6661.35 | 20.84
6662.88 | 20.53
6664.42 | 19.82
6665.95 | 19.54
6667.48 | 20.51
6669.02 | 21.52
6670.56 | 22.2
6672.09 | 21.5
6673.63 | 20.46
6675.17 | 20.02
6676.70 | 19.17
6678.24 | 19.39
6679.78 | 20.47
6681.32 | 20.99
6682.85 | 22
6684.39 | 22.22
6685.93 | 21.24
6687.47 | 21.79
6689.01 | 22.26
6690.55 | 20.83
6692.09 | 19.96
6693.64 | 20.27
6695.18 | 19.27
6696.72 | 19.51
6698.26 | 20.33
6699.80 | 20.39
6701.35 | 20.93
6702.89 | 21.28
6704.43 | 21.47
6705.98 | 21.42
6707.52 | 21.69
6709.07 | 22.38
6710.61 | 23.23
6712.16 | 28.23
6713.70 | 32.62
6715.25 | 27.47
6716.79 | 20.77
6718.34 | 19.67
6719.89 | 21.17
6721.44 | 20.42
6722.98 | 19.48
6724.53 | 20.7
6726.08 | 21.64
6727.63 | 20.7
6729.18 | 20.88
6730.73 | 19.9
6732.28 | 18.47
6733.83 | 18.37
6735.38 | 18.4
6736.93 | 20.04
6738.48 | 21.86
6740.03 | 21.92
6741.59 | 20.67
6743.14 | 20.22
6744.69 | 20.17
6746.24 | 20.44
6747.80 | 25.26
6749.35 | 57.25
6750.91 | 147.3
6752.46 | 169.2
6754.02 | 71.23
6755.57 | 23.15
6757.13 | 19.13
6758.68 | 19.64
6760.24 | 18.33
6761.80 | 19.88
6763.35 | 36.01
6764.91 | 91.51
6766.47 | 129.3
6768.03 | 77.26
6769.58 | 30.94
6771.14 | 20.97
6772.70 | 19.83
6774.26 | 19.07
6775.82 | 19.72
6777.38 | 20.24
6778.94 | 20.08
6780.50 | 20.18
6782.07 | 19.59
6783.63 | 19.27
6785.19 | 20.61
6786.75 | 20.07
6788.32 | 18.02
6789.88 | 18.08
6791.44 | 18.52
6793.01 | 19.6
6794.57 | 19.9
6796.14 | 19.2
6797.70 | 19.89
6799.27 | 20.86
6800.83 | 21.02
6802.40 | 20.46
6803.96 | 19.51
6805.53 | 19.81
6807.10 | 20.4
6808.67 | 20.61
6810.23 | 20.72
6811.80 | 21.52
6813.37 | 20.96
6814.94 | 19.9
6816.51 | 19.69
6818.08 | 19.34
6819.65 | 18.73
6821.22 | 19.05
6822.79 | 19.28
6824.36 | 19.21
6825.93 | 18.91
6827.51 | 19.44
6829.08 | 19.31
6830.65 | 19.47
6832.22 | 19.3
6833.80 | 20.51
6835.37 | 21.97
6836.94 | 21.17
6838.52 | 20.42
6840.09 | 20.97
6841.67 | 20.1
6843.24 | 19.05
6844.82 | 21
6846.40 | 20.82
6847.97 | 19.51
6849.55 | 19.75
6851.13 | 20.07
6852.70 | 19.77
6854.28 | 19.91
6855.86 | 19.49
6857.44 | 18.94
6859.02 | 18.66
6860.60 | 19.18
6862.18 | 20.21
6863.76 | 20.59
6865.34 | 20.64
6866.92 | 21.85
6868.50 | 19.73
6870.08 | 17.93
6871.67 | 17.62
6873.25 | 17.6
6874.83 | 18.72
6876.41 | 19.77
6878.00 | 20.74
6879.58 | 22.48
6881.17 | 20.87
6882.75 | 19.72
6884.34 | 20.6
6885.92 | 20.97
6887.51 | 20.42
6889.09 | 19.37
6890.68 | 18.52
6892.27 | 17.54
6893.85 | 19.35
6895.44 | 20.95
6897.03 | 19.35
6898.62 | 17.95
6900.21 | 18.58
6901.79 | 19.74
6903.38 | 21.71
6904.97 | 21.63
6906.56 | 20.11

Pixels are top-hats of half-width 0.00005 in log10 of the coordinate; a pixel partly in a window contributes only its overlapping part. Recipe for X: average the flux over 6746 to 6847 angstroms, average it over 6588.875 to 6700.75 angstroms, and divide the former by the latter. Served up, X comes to 0.47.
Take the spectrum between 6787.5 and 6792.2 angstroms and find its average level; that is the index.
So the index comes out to 18.2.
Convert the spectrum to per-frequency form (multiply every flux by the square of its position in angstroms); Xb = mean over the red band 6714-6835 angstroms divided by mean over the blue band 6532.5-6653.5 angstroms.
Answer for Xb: 0.47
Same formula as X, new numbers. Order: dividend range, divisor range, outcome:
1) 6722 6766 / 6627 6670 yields 1.76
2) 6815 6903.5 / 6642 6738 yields 0.93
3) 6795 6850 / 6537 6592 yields 0.79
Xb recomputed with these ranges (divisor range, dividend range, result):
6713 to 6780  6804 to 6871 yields 0.58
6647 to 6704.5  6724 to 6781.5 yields 1.83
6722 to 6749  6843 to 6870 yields 0.98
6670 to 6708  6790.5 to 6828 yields 0.99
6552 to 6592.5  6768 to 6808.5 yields 0.86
